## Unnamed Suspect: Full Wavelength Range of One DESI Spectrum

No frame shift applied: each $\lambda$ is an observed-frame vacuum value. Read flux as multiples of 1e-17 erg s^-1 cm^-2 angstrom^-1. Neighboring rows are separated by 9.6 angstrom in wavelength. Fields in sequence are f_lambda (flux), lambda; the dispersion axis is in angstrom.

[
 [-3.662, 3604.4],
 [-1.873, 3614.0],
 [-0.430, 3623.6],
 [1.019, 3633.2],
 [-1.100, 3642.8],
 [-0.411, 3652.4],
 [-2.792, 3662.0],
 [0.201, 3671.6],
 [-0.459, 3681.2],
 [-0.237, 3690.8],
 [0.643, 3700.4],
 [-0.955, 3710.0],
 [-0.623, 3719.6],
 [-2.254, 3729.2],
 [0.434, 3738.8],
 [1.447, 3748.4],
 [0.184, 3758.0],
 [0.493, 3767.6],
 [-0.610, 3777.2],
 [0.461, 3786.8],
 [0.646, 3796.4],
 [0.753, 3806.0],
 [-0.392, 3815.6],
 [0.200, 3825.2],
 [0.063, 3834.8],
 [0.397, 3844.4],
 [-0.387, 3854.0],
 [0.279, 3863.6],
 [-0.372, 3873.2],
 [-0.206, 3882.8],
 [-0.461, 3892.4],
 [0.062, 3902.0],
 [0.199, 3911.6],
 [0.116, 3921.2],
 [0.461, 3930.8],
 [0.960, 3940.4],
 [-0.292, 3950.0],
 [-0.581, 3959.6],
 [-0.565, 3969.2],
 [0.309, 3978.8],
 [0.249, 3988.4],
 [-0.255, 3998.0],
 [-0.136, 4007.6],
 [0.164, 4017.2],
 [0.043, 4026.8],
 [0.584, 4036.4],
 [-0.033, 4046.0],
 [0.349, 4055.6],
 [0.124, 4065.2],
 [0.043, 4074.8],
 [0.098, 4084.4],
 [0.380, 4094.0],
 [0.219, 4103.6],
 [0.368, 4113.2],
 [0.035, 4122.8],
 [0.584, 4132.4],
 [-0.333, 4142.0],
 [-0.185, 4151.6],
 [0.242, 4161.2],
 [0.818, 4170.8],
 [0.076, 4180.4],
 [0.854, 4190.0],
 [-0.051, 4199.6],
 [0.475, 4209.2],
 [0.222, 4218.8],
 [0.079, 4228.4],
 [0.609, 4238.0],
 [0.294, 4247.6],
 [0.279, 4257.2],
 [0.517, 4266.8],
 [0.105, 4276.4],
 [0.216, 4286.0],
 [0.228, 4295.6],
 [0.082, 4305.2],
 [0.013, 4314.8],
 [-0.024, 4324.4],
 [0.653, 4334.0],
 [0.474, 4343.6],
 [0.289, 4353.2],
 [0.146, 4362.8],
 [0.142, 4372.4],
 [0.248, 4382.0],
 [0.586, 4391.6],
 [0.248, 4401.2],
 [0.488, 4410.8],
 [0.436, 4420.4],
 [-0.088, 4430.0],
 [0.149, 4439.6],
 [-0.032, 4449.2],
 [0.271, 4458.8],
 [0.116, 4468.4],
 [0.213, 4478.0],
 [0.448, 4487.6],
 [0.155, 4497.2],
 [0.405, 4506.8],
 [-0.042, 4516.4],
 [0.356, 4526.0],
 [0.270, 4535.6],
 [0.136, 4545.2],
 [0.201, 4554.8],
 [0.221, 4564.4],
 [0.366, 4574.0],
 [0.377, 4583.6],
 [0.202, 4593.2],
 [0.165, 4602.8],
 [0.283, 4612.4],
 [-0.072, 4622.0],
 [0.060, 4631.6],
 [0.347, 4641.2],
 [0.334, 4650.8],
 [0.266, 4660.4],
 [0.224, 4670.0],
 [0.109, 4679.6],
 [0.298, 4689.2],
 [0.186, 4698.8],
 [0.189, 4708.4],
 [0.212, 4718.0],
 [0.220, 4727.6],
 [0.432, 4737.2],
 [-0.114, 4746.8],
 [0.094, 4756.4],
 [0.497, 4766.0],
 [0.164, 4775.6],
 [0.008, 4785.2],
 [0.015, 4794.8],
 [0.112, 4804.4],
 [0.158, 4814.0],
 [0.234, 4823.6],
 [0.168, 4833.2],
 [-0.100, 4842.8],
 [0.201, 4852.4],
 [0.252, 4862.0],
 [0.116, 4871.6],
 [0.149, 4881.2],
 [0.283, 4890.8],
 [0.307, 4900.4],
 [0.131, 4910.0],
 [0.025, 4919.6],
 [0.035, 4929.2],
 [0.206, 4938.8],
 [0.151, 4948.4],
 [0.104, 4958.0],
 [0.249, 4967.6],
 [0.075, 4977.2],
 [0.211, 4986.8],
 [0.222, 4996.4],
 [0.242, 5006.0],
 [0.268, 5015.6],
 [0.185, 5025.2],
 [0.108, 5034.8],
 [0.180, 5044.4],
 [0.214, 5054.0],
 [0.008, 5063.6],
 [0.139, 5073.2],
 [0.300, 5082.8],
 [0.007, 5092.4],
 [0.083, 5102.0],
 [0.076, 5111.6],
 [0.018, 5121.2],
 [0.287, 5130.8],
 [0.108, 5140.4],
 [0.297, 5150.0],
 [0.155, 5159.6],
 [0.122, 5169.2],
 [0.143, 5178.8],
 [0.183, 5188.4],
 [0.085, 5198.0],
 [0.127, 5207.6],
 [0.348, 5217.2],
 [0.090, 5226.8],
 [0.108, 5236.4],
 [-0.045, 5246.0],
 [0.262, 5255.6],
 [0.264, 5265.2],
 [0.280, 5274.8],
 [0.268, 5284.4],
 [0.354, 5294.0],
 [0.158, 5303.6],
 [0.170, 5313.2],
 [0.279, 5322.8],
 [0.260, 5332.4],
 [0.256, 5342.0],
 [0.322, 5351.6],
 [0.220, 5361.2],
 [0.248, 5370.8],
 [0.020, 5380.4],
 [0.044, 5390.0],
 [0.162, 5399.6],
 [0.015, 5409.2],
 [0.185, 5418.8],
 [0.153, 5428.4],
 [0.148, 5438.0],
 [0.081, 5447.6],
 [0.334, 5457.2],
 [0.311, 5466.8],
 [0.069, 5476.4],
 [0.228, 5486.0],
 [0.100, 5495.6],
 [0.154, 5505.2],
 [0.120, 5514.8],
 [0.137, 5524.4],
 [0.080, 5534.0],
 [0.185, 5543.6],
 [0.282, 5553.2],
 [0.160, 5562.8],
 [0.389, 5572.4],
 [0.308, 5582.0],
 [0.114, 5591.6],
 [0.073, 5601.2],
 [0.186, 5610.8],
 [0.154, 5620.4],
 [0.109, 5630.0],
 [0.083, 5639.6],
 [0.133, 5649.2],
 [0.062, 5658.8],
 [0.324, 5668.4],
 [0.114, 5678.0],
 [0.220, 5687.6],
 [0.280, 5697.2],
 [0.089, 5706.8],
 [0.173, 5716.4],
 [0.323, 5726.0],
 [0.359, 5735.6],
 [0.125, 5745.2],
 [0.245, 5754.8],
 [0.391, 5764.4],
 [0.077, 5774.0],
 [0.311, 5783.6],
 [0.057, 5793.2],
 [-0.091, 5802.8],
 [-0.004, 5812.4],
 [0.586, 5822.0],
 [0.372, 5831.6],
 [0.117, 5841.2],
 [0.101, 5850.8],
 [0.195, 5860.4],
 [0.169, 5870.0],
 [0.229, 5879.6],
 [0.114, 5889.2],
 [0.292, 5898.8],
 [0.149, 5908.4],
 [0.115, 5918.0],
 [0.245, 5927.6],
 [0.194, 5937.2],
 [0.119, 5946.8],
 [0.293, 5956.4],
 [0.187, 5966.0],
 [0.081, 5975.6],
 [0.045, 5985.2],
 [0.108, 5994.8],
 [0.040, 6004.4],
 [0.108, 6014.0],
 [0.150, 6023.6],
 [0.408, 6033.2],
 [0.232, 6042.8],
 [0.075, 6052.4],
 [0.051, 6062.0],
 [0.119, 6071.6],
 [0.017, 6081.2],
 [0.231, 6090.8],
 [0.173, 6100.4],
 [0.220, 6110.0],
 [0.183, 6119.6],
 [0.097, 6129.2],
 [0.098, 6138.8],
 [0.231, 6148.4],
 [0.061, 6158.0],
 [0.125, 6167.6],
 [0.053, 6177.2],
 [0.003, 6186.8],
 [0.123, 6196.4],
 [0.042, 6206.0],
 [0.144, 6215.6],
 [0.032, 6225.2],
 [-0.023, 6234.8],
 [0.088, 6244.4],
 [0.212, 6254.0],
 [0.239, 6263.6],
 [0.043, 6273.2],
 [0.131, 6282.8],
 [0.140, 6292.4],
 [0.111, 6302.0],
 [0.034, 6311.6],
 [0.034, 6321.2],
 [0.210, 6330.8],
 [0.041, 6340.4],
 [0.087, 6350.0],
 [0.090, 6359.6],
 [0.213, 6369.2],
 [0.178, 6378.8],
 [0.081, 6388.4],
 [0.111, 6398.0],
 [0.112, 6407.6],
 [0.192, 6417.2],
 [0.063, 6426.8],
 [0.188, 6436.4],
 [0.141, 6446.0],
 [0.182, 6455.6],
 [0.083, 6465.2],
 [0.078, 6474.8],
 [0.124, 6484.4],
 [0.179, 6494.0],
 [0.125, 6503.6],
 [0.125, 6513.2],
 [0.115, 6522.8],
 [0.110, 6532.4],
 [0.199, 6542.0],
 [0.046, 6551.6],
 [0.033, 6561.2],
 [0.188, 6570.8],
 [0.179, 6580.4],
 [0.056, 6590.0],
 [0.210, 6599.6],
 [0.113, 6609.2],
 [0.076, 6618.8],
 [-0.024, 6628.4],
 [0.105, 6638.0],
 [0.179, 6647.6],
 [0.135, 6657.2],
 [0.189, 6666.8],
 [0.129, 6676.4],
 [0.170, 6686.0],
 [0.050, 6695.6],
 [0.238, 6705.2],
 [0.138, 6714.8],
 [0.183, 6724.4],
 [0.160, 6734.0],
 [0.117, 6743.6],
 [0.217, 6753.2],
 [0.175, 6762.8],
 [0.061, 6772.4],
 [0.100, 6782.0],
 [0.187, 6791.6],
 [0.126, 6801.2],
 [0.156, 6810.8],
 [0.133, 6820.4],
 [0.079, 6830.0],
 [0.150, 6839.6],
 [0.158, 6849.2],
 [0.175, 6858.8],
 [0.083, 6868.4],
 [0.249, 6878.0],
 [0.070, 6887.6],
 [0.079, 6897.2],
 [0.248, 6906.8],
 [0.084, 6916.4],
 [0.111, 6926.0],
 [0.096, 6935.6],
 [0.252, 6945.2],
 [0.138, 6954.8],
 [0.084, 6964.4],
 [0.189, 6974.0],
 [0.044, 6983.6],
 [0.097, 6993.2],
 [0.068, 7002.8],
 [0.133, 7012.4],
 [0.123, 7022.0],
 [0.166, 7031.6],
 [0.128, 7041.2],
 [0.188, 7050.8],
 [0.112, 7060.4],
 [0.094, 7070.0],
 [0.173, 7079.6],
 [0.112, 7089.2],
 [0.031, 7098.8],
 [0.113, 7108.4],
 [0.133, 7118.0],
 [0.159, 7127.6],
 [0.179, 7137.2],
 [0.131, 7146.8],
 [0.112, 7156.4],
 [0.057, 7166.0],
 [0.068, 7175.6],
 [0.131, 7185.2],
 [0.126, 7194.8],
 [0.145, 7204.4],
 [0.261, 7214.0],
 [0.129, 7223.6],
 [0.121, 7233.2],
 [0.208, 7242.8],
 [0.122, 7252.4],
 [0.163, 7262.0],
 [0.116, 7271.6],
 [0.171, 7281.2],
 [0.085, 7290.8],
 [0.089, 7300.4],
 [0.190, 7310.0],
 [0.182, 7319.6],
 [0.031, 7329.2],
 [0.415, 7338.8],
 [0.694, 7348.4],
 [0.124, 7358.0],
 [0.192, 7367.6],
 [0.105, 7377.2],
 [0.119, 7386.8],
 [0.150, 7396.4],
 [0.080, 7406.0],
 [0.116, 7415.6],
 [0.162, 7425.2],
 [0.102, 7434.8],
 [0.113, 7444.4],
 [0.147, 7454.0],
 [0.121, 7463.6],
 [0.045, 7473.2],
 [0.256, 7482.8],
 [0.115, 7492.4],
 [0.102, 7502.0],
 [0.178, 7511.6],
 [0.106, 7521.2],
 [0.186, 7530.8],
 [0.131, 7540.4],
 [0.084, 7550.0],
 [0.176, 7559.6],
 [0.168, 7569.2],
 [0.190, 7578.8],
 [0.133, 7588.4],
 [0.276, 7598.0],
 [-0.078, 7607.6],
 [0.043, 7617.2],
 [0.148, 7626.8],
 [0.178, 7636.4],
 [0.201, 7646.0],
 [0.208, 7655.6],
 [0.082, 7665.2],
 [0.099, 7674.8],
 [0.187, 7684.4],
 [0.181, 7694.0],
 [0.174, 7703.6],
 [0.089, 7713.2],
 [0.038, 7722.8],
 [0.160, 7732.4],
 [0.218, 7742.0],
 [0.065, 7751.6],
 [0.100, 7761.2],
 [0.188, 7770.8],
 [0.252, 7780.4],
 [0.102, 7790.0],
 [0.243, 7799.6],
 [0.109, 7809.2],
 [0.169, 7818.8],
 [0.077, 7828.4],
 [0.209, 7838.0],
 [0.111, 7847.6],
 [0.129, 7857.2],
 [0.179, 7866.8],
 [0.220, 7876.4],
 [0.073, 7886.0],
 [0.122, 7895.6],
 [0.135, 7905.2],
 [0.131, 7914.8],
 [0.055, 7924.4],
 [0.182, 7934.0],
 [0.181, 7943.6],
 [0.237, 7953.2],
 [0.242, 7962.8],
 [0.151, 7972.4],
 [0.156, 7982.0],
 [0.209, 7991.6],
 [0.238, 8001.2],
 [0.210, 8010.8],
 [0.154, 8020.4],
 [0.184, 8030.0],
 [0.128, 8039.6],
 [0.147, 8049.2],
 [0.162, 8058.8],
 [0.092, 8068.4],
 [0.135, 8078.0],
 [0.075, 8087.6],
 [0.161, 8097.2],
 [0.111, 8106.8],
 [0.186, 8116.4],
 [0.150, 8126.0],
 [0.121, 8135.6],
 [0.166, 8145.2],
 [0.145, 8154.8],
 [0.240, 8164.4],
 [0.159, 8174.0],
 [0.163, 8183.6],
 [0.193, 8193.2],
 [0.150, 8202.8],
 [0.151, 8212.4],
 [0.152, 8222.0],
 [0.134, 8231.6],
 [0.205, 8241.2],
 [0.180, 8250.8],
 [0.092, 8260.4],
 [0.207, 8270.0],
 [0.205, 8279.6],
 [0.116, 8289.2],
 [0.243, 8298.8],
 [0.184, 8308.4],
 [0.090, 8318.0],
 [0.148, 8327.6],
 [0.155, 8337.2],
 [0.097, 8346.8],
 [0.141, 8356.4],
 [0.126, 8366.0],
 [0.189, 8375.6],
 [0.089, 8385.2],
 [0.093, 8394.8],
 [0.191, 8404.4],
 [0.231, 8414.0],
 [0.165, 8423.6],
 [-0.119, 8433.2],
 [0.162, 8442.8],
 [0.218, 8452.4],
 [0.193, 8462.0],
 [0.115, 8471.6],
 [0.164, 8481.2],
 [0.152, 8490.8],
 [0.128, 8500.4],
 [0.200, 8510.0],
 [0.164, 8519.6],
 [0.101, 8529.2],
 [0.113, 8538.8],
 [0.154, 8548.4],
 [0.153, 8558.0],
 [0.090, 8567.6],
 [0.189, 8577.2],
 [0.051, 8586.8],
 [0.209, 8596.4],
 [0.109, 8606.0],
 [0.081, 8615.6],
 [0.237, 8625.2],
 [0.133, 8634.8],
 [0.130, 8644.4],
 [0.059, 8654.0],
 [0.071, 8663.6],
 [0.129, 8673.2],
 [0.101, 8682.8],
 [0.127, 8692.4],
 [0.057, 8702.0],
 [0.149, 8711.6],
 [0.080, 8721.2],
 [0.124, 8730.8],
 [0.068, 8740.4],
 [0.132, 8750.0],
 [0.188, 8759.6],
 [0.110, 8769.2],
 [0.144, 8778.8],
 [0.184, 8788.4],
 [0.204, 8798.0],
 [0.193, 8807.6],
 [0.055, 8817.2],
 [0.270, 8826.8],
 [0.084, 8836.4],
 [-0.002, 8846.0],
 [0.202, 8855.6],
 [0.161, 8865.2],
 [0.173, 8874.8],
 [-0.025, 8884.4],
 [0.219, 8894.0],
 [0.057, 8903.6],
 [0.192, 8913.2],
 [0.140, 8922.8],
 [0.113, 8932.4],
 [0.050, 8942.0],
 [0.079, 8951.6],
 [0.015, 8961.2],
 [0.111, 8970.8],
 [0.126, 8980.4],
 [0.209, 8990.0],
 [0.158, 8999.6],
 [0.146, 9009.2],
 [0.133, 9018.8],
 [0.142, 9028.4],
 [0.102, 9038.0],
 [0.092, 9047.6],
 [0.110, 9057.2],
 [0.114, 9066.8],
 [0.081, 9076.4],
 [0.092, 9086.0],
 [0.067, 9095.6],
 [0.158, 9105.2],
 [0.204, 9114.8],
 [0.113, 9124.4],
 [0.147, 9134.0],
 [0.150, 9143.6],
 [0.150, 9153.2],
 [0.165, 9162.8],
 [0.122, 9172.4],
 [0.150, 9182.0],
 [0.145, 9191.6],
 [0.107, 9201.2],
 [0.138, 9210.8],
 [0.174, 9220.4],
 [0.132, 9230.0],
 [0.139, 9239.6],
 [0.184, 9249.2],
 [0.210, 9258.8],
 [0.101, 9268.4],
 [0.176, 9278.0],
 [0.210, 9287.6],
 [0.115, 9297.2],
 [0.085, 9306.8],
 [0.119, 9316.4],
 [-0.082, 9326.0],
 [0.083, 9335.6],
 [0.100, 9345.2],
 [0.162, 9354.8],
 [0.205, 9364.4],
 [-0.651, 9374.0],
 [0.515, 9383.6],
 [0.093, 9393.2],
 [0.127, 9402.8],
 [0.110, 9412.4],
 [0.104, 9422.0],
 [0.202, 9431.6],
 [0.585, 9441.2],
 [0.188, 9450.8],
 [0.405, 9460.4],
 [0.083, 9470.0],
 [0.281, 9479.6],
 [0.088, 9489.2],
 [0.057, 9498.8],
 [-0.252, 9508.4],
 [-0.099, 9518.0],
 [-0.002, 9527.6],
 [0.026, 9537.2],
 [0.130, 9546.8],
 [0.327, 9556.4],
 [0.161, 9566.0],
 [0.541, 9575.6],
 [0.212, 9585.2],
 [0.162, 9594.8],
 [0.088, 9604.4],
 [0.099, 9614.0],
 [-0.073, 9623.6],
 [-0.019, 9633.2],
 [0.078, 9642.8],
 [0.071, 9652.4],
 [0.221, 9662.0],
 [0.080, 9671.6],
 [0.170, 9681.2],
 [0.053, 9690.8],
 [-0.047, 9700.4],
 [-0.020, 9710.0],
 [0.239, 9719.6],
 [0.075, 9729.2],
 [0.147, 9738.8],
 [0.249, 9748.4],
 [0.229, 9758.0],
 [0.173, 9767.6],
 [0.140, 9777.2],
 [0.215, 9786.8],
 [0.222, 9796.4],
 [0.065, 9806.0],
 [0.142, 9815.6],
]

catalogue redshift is 0.970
